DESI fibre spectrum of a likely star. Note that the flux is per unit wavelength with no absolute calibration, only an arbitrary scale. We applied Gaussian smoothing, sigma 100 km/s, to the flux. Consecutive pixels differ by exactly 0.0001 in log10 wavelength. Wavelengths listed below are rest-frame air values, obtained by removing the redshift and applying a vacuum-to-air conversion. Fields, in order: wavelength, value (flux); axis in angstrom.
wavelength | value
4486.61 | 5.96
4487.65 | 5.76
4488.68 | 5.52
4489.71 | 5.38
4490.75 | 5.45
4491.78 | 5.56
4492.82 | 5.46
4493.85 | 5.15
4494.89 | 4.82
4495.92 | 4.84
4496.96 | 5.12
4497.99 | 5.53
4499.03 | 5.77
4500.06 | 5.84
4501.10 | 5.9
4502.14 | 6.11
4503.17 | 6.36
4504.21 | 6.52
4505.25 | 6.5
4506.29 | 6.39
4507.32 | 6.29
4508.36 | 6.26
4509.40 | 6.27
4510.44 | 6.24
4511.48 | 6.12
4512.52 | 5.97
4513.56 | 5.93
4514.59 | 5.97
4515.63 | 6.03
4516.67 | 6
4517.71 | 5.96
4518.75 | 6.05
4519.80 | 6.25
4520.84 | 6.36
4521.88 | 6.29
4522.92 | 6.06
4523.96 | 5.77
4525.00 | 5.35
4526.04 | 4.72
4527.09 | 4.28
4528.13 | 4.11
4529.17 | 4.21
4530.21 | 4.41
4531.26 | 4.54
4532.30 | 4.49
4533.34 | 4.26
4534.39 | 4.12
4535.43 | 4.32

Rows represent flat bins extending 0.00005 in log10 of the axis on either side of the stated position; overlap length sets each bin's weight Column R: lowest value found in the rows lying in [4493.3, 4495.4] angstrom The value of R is 4.82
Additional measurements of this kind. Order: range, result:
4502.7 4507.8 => 6.29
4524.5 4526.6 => 4.72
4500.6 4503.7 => 5.9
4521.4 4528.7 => 4.11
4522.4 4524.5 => 5.77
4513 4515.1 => 5.93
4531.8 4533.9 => 4.26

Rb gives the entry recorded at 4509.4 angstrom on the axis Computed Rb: 6.27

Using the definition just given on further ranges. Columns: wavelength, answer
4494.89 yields 4.82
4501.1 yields 5.9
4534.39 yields 4.12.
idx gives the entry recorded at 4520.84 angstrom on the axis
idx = 6.36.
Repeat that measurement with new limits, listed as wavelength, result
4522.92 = 6.06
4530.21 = 4.41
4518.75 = 6.05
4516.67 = 6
